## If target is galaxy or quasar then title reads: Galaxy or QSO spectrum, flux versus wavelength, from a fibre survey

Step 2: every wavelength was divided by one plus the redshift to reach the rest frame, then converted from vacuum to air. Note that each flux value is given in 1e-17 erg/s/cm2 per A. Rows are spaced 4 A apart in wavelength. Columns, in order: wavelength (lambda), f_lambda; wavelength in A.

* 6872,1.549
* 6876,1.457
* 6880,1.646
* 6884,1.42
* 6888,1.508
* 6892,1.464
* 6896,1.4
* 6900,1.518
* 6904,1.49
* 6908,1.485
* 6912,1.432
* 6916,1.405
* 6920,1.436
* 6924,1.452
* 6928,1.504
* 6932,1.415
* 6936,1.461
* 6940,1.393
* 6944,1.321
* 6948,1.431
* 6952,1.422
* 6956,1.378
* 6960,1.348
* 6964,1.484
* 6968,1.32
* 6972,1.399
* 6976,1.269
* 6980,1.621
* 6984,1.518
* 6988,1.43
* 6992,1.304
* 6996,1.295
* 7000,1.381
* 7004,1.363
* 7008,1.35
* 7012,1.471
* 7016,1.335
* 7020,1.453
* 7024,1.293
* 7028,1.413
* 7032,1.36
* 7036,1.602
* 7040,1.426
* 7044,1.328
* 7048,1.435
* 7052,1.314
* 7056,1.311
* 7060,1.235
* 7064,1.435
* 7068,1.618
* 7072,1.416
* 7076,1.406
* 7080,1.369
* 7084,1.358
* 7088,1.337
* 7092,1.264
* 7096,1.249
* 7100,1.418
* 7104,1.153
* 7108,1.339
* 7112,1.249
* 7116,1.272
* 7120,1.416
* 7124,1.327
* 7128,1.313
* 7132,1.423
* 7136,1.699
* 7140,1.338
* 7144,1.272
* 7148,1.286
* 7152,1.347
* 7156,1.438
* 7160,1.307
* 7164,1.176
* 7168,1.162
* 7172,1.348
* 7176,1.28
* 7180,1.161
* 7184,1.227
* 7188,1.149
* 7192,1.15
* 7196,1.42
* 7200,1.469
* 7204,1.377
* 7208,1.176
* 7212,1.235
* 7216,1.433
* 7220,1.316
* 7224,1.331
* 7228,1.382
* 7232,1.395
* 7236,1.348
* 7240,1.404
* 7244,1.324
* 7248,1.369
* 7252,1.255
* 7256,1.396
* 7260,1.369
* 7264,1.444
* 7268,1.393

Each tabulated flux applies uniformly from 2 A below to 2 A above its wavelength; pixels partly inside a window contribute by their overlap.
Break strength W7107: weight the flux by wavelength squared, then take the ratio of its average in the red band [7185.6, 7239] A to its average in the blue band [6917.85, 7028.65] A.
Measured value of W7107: 1.01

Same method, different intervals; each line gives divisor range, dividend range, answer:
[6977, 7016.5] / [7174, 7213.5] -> 0.95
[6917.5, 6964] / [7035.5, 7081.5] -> 1.02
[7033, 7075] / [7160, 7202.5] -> 0.92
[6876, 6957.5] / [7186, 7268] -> 1.01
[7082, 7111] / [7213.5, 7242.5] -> 1.09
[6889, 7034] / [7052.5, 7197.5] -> 0.98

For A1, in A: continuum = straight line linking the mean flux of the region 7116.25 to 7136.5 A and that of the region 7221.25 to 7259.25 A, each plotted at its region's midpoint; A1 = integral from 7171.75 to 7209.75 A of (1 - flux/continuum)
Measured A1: 2.8 A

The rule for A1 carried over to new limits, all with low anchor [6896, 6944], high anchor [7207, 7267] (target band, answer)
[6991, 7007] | 0.9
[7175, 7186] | 1.2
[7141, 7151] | 0.6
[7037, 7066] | 0.9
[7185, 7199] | 1.1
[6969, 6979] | 0.5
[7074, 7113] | 2.2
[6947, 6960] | 0.3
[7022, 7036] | 0.2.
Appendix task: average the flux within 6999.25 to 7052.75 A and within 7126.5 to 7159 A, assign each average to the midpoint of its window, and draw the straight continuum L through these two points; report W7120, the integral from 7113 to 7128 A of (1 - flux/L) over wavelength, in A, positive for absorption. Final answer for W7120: 0.7 A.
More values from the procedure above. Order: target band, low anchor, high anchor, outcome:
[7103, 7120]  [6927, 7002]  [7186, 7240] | 1.0 A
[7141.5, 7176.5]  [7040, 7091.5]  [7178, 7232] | 0.9 A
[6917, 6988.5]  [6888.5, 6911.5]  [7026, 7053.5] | 1.3 A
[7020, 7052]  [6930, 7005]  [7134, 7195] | -1.0 A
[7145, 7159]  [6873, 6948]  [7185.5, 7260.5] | 0.1 A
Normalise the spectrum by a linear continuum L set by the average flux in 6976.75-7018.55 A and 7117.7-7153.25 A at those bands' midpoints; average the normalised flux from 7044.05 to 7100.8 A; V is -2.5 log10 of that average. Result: 0.02 mag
